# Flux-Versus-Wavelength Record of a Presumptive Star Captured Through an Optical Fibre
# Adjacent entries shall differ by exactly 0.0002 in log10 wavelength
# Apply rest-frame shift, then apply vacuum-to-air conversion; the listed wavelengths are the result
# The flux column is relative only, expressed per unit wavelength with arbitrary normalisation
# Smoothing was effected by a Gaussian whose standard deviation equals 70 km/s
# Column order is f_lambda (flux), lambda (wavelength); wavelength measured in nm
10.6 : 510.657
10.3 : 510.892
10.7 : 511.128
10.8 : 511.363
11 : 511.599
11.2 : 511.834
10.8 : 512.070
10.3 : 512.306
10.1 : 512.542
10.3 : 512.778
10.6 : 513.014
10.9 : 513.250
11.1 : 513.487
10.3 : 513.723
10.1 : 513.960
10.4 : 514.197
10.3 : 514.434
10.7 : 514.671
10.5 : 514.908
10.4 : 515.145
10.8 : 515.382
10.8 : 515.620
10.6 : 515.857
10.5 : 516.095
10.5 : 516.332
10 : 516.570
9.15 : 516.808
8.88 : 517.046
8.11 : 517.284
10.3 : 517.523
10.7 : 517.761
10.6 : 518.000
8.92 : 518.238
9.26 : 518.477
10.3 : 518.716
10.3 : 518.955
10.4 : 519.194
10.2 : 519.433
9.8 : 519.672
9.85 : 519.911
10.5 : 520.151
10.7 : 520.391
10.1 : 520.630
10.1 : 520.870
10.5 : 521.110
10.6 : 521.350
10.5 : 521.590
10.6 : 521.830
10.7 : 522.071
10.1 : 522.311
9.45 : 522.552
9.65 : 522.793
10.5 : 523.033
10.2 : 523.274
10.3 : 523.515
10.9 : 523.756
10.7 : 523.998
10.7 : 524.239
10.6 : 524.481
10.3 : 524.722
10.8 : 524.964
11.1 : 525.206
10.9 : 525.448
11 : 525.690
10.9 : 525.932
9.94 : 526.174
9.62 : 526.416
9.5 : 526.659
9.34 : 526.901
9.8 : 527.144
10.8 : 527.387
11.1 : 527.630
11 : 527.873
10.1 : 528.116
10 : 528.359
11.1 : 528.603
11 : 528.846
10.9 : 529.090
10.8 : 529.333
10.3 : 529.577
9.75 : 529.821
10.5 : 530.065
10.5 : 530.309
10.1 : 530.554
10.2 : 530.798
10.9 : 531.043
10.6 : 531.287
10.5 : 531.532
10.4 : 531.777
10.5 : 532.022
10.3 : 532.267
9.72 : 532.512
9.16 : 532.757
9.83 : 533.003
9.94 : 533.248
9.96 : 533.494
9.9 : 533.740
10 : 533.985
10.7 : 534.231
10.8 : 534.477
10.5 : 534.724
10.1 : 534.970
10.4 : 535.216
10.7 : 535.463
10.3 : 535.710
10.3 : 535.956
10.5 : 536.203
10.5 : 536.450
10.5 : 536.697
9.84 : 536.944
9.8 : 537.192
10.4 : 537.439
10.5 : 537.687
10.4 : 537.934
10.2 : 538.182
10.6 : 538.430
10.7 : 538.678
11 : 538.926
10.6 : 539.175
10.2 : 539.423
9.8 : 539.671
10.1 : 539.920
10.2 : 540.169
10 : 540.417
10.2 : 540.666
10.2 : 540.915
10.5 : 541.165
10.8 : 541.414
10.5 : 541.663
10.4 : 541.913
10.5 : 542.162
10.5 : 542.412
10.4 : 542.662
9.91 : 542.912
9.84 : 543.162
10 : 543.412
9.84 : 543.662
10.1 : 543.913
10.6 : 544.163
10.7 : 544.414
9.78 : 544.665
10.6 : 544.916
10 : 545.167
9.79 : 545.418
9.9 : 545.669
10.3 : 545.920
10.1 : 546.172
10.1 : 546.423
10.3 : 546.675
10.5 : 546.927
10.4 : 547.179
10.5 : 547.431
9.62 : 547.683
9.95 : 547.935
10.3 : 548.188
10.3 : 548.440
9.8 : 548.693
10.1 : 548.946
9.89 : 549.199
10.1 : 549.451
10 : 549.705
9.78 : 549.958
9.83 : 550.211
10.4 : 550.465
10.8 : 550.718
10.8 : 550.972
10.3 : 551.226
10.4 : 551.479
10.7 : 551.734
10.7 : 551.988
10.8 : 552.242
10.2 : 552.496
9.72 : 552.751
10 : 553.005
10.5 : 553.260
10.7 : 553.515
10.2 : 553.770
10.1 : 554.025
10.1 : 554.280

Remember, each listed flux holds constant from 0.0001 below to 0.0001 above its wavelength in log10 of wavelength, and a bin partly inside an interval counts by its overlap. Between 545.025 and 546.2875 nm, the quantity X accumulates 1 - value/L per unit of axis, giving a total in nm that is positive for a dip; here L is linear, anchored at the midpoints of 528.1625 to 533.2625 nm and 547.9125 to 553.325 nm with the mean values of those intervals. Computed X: 0.03 nm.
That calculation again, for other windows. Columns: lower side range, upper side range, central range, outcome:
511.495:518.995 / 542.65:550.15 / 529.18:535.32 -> -0.05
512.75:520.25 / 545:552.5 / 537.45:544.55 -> -0.08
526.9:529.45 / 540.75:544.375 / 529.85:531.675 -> 0.02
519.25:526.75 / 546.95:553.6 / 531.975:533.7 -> 0.07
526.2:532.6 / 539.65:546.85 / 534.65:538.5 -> -0.02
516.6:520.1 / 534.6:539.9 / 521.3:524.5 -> -0.15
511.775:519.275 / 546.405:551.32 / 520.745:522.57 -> -0.02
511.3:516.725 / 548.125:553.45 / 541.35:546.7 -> 0.05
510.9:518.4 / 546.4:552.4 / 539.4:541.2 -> 0.03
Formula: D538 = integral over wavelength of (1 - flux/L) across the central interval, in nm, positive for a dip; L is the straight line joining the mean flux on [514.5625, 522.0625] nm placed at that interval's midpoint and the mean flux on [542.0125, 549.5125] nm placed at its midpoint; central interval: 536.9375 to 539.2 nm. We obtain -0.06 nm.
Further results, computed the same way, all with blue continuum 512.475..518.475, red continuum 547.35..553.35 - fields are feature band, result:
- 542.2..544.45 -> 0.00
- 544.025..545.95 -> 0.00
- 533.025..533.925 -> 0.03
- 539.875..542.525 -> -0.04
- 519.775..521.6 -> -0.02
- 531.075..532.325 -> -0.04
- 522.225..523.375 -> 0.03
